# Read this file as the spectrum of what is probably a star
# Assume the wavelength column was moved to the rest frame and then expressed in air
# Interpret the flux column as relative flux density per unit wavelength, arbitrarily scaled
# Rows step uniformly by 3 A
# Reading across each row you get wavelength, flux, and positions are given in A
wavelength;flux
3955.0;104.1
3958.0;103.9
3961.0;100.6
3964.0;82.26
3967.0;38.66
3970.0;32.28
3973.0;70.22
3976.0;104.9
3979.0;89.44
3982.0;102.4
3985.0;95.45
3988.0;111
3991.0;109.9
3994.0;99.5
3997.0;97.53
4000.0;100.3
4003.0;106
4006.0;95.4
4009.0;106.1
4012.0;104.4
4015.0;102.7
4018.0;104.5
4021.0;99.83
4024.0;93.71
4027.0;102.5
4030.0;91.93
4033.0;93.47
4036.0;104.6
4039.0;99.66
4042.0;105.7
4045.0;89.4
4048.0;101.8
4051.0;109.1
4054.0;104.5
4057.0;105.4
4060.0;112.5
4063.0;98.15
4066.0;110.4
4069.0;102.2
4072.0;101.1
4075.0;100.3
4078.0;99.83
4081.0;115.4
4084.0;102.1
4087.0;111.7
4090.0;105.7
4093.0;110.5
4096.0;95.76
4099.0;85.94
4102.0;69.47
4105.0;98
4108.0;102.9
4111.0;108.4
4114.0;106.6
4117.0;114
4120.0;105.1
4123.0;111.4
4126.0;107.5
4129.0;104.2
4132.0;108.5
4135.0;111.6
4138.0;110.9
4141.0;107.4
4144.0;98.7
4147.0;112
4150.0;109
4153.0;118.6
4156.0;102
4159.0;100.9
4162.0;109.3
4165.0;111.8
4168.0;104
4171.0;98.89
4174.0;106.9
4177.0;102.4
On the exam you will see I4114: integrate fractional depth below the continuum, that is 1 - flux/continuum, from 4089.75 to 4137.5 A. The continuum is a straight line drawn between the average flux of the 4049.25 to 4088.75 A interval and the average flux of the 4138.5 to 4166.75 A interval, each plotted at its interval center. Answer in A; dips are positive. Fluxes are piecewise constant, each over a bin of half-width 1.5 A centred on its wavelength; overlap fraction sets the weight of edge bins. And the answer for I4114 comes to 1.7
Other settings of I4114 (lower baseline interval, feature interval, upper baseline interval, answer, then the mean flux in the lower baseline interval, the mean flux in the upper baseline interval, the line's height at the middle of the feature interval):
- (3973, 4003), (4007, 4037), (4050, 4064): 0.8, 99.9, 106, 103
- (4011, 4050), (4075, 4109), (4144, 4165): 1.3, 99.6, 108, 104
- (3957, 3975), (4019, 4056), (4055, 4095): -2.4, 71.3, 106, 93.8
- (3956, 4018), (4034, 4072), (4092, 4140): -2.0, 93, 103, 98.2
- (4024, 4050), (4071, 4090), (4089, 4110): -1.7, 98.5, 95.5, 96.4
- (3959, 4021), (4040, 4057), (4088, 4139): -0.8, 92.9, 103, 97.9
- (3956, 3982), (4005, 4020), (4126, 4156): -2.7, 79.7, 109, 87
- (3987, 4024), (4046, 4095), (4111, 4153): 0.1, 103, 109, 106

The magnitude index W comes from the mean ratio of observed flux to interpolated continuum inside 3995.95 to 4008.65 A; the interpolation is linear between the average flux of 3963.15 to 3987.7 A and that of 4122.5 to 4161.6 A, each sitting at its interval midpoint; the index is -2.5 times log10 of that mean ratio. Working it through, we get -0.20 mag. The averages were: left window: 78.5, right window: 108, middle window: 100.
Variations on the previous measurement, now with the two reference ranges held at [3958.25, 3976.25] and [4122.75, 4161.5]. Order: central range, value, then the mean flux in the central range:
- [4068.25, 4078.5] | -0.082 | 101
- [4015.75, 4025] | -0.209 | 99.9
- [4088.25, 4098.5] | -0.052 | 102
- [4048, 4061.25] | -0.194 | 107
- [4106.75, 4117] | -0.059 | 107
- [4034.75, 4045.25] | -0.167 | 101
